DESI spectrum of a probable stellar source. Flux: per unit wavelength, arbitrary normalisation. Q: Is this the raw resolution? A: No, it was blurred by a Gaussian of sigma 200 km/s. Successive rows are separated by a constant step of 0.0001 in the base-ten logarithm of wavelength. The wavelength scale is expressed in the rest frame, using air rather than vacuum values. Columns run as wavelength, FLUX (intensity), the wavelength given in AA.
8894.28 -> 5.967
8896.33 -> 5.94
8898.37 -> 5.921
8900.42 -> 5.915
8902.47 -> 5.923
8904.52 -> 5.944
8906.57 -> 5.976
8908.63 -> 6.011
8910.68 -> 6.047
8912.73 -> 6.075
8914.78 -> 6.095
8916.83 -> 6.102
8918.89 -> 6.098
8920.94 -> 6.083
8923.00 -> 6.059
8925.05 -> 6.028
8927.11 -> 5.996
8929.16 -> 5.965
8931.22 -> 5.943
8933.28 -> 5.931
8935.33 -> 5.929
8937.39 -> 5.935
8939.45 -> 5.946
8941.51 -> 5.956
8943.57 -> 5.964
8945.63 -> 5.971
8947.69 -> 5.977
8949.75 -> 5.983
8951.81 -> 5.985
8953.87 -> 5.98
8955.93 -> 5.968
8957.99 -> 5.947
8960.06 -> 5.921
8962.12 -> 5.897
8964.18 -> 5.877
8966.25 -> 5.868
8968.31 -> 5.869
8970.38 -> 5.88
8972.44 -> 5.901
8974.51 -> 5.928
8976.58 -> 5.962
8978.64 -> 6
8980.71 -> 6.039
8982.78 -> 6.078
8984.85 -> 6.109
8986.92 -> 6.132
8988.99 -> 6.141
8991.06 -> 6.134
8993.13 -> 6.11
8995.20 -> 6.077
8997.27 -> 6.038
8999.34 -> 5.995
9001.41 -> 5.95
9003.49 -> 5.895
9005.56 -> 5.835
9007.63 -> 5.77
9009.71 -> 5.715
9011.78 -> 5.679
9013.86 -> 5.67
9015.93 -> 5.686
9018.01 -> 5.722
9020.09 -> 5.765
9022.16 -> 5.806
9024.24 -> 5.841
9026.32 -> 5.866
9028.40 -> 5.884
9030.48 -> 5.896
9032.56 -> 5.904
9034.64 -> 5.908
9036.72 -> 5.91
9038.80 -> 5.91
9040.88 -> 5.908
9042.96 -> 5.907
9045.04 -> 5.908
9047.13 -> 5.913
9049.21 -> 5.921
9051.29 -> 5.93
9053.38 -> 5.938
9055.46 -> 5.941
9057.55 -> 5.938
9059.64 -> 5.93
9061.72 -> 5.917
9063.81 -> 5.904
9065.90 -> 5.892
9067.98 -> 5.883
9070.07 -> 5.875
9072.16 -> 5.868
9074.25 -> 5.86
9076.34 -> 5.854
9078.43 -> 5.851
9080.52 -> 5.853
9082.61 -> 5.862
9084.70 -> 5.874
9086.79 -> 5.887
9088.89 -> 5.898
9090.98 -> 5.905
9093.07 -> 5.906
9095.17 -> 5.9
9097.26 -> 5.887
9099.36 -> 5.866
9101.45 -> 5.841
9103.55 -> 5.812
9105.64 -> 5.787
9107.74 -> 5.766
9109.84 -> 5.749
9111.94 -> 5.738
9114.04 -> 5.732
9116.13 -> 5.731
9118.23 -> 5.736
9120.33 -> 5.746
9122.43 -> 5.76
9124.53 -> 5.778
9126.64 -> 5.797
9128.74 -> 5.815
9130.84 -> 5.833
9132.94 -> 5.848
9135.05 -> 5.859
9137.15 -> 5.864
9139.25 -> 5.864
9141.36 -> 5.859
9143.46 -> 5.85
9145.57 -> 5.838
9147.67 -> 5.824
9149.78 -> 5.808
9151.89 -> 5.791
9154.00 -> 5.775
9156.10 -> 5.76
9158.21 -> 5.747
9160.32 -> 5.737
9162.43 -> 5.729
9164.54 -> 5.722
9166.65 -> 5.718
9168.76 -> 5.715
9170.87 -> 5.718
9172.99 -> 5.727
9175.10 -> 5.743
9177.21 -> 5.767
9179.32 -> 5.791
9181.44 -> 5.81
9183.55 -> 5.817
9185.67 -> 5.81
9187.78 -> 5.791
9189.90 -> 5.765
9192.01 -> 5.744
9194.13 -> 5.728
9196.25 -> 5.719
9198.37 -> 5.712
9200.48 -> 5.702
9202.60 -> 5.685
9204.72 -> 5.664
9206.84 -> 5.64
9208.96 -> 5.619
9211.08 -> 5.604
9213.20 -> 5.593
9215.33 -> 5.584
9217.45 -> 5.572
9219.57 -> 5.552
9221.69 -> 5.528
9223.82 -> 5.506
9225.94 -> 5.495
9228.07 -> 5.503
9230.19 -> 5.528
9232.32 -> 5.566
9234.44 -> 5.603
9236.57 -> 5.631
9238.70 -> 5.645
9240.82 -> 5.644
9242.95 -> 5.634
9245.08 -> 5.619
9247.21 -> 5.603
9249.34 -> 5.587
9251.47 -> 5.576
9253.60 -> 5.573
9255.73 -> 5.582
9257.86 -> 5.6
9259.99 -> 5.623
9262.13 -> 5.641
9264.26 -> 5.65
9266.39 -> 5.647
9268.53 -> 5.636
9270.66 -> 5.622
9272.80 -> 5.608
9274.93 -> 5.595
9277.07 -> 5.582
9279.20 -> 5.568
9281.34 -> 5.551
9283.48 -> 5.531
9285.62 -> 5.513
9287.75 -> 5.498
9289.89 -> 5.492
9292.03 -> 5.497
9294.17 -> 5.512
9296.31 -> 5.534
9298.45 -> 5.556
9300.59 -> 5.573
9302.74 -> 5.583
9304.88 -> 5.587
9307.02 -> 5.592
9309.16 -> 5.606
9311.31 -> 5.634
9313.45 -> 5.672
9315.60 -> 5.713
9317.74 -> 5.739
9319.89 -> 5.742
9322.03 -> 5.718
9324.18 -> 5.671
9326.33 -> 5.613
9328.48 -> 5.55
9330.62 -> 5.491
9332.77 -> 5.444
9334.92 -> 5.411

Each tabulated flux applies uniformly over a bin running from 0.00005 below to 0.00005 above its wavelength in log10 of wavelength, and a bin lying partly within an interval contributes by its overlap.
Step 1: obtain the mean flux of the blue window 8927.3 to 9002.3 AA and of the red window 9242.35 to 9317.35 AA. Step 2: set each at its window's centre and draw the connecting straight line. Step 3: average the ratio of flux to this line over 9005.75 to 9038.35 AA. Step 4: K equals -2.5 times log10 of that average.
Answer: 0.02 mag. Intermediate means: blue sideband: 5.98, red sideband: 5.59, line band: 5.8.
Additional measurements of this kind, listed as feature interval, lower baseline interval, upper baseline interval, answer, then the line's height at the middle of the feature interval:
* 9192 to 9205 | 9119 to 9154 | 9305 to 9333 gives 0.01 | 5.76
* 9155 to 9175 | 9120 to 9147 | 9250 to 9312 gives 0.01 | 5.77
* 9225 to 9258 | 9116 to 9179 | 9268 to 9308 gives 0.01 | 5.63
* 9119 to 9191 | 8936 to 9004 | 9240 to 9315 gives -0.01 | 5.74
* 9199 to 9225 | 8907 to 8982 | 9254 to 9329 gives 0.02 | 5.69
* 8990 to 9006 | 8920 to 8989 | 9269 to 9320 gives -0.02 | 5.92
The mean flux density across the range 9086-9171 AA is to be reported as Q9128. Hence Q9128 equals 5.8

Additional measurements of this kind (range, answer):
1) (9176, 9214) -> 5.72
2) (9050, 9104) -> 5.89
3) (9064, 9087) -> 5.87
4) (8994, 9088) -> 5.87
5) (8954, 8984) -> 5.94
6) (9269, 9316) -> 5.57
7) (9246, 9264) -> 5.6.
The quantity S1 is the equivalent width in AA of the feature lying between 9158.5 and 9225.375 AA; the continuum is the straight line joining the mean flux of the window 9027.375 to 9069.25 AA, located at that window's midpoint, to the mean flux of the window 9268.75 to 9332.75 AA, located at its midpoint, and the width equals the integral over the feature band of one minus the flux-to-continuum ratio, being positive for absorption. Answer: 0.4 AA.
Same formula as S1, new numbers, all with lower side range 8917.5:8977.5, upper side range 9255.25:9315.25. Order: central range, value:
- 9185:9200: -0.17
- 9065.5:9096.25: -0.36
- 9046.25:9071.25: -0.35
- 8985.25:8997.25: -0.41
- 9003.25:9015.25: 0.28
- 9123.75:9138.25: -0.19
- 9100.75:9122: 0.05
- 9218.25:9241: 0.34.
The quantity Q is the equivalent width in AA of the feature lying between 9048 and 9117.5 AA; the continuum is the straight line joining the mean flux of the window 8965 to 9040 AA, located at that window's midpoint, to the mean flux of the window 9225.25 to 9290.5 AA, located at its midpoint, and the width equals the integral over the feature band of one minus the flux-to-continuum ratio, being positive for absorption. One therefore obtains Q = -0.6 AA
